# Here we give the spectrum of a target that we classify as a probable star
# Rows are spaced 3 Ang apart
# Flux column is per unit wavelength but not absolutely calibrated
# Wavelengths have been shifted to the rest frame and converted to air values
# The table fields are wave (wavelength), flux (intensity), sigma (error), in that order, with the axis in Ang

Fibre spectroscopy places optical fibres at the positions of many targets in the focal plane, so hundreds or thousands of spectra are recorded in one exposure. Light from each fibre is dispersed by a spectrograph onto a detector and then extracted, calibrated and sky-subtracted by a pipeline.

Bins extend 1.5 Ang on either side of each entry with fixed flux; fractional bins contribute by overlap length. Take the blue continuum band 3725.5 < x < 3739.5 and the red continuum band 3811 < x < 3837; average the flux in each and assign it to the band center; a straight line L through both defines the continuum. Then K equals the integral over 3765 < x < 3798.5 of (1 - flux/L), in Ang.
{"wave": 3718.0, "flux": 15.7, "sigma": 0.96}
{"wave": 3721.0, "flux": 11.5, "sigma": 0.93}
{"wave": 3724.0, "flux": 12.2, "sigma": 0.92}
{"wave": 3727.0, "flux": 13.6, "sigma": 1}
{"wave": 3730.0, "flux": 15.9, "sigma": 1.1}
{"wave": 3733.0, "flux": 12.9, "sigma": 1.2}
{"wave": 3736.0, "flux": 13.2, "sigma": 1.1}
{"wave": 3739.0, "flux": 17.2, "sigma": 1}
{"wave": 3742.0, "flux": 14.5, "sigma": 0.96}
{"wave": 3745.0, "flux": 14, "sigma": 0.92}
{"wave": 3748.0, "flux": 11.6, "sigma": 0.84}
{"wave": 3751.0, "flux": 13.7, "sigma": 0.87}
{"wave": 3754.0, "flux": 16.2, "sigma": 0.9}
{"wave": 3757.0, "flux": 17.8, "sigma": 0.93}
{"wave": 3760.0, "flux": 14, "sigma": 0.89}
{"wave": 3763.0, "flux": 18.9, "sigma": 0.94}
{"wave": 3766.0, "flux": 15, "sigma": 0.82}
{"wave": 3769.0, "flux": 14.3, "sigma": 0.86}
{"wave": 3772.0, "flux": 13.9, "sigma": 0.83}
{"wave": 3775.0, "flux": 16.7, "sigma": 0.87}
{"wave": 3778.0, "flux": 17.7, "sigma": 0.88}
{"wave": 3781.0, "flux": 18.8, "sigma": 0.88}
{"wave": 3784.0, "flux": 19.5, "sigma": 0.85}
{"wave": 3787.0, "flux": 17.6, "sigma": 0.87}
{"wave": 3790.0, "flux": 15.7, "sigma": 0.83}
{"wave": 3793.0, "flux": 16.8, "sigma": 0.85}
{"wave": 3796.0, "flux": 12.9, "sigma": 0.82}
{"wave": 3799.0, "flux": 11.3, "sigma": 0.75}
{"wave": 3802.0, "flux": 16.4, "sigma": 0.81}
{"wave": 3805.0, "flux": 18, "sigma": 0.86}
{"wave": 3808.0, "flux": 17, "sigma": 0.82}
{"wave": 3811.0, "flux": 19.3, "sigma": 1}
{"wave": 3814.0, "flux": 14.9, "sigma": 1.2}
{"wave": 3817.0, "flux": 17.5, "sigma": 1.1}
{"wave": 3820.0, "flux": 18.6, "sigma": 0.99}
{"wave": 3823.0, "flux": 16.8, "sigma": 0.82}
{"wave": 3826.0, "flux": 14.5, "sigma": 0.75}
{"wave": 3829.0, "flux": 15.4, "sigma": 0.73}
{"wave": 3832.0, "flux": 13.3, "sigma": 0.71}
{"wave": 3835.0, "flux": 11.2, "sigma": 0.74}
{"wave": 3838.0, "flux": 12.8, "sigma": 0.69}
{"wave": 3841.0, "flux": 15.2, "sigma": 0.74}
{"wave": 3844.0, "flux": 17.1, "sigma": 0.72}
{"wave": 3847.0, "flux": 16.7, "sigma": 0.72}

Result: -2.6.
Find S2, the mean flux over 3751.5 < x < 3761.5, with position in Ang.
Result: 15.8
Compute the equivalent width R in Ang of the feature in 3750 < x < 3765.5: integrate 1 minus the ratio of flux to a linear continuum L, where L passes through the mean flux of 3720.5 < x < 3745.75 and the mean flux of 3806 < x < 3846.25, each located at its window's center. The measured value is -1.8 Ang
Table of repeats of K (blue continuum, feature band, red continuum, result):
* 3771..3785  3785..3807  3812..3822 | 2.03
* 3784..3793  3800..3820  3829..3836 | -2.72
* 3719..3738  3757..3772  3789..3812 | -1.02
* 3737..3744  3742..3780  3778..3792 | 2.92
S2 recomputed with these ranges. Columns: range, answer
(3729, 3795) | 15.7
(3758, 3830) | 16.3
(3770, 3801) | 16.1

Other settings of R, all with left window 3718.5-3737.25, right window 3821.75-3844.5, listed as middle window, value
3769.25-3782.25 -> -2.5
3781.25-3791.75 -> -2.9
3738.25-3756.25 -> -1.4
